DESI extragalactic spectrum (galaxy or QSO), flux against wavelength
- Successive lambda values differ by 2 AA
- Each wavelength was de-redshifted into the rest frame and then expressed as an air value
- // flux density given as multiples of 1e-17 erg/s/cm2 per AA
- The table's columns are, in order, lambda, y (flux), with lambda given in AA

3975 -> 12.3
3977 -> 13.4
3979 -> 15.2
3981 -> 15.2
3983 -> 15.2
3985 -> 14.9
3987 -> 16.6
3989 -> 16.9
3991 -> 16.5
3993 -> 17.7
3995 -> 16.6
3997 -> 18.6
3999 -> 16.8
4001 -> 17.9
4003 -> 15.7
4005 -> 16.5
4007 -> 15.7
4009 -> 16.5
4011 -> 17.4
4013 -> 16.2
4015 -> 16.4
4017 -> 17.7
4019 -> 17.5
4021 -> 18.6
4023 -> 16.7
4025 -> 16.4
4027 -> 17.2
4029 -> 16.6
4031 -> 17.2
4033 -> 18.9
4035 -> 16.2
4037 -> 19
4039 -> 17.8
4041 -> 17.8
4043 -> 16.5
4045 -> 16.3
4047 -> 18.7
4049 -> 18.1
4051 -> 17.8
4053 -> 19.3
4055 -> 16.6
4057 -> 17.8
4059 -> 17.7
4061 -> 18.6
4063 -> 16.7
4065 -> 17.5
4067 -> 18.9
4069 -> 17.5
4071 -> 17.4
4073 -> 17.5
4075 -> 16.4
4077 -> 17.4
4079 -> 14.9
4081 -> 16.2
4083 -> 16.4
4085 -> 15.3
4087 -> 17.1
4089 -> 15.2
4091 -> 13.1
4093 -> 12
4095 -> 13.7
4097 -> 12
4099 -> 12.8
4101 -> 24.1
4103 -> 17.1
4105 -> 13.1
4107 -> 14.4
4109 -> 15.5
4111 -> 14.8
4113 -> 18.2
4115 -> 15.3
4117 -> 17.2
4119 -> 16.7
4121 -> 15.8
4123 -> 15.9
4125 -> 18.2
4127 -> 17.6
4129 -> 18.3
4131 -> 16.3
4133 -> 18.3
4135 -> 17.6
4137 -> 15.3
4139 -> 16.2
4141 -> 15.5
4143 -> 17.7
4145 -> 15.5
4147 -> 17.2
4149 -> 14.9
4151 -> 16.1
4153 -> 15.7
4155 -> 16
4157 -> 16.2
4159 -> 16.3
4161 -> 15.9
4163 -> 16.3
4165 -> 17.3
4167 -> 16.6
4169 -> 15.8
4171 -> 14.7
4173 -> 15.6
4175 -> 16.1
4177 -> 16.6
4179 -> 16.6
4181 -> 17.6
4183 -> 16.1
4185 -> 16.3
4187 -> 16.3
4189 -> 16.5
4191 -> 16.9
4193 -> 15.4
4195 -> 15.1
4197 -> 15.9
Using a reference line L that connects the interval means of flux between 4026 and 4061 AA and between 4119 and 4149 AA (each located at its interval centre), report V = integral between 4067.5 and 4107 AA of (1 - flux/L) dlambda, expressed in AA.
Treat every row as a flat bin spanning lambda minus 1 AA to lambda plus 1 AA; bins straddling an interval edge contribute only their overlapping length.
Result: 3.4 AA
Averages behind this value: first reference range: 17.6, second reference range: 16.7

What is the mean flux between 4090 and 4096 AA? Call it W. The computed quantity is 12.9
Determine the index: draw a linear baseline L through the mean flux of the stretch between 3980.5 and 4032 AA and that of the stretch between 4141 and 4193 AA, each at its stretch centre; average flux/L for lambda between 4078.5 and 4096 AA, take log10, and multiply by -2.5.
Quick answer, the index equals 0.11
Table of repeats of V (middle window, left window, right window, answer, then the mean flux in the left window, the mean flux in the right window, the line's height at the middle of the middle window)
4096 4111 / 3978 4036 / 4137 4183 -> 0.79 AA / 16.7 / 16.2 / 16.4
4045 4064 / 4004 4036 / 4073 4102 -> -1.86 AA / 17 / 15.5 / 16.2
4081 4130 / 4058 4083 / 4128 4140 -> 3.59 AA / 17.2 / 17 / 17.1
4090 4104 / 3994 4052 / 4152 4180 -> 1.41 AA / 17.2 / 16.1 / 16.7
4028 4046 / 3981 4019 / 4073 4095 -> -1.41 AA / 16.6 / 15.4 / 16.1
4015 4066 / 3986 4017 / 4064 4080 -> -1.55 AA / 16.8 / 17.2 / 17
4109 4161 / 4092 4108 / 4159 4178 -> -3.25 AA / 14.9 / 16.1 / 15.5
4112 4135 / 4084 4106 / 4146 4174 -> -2.39 AA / 15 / 16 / 15.5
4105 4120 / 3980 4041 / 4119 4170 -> 0.71 AA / 16.9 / 16.5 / 16.6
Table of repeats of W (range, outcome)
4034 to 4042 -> 17.7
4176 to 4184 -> 16.7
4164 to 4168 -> 17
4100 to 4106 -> 18.1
